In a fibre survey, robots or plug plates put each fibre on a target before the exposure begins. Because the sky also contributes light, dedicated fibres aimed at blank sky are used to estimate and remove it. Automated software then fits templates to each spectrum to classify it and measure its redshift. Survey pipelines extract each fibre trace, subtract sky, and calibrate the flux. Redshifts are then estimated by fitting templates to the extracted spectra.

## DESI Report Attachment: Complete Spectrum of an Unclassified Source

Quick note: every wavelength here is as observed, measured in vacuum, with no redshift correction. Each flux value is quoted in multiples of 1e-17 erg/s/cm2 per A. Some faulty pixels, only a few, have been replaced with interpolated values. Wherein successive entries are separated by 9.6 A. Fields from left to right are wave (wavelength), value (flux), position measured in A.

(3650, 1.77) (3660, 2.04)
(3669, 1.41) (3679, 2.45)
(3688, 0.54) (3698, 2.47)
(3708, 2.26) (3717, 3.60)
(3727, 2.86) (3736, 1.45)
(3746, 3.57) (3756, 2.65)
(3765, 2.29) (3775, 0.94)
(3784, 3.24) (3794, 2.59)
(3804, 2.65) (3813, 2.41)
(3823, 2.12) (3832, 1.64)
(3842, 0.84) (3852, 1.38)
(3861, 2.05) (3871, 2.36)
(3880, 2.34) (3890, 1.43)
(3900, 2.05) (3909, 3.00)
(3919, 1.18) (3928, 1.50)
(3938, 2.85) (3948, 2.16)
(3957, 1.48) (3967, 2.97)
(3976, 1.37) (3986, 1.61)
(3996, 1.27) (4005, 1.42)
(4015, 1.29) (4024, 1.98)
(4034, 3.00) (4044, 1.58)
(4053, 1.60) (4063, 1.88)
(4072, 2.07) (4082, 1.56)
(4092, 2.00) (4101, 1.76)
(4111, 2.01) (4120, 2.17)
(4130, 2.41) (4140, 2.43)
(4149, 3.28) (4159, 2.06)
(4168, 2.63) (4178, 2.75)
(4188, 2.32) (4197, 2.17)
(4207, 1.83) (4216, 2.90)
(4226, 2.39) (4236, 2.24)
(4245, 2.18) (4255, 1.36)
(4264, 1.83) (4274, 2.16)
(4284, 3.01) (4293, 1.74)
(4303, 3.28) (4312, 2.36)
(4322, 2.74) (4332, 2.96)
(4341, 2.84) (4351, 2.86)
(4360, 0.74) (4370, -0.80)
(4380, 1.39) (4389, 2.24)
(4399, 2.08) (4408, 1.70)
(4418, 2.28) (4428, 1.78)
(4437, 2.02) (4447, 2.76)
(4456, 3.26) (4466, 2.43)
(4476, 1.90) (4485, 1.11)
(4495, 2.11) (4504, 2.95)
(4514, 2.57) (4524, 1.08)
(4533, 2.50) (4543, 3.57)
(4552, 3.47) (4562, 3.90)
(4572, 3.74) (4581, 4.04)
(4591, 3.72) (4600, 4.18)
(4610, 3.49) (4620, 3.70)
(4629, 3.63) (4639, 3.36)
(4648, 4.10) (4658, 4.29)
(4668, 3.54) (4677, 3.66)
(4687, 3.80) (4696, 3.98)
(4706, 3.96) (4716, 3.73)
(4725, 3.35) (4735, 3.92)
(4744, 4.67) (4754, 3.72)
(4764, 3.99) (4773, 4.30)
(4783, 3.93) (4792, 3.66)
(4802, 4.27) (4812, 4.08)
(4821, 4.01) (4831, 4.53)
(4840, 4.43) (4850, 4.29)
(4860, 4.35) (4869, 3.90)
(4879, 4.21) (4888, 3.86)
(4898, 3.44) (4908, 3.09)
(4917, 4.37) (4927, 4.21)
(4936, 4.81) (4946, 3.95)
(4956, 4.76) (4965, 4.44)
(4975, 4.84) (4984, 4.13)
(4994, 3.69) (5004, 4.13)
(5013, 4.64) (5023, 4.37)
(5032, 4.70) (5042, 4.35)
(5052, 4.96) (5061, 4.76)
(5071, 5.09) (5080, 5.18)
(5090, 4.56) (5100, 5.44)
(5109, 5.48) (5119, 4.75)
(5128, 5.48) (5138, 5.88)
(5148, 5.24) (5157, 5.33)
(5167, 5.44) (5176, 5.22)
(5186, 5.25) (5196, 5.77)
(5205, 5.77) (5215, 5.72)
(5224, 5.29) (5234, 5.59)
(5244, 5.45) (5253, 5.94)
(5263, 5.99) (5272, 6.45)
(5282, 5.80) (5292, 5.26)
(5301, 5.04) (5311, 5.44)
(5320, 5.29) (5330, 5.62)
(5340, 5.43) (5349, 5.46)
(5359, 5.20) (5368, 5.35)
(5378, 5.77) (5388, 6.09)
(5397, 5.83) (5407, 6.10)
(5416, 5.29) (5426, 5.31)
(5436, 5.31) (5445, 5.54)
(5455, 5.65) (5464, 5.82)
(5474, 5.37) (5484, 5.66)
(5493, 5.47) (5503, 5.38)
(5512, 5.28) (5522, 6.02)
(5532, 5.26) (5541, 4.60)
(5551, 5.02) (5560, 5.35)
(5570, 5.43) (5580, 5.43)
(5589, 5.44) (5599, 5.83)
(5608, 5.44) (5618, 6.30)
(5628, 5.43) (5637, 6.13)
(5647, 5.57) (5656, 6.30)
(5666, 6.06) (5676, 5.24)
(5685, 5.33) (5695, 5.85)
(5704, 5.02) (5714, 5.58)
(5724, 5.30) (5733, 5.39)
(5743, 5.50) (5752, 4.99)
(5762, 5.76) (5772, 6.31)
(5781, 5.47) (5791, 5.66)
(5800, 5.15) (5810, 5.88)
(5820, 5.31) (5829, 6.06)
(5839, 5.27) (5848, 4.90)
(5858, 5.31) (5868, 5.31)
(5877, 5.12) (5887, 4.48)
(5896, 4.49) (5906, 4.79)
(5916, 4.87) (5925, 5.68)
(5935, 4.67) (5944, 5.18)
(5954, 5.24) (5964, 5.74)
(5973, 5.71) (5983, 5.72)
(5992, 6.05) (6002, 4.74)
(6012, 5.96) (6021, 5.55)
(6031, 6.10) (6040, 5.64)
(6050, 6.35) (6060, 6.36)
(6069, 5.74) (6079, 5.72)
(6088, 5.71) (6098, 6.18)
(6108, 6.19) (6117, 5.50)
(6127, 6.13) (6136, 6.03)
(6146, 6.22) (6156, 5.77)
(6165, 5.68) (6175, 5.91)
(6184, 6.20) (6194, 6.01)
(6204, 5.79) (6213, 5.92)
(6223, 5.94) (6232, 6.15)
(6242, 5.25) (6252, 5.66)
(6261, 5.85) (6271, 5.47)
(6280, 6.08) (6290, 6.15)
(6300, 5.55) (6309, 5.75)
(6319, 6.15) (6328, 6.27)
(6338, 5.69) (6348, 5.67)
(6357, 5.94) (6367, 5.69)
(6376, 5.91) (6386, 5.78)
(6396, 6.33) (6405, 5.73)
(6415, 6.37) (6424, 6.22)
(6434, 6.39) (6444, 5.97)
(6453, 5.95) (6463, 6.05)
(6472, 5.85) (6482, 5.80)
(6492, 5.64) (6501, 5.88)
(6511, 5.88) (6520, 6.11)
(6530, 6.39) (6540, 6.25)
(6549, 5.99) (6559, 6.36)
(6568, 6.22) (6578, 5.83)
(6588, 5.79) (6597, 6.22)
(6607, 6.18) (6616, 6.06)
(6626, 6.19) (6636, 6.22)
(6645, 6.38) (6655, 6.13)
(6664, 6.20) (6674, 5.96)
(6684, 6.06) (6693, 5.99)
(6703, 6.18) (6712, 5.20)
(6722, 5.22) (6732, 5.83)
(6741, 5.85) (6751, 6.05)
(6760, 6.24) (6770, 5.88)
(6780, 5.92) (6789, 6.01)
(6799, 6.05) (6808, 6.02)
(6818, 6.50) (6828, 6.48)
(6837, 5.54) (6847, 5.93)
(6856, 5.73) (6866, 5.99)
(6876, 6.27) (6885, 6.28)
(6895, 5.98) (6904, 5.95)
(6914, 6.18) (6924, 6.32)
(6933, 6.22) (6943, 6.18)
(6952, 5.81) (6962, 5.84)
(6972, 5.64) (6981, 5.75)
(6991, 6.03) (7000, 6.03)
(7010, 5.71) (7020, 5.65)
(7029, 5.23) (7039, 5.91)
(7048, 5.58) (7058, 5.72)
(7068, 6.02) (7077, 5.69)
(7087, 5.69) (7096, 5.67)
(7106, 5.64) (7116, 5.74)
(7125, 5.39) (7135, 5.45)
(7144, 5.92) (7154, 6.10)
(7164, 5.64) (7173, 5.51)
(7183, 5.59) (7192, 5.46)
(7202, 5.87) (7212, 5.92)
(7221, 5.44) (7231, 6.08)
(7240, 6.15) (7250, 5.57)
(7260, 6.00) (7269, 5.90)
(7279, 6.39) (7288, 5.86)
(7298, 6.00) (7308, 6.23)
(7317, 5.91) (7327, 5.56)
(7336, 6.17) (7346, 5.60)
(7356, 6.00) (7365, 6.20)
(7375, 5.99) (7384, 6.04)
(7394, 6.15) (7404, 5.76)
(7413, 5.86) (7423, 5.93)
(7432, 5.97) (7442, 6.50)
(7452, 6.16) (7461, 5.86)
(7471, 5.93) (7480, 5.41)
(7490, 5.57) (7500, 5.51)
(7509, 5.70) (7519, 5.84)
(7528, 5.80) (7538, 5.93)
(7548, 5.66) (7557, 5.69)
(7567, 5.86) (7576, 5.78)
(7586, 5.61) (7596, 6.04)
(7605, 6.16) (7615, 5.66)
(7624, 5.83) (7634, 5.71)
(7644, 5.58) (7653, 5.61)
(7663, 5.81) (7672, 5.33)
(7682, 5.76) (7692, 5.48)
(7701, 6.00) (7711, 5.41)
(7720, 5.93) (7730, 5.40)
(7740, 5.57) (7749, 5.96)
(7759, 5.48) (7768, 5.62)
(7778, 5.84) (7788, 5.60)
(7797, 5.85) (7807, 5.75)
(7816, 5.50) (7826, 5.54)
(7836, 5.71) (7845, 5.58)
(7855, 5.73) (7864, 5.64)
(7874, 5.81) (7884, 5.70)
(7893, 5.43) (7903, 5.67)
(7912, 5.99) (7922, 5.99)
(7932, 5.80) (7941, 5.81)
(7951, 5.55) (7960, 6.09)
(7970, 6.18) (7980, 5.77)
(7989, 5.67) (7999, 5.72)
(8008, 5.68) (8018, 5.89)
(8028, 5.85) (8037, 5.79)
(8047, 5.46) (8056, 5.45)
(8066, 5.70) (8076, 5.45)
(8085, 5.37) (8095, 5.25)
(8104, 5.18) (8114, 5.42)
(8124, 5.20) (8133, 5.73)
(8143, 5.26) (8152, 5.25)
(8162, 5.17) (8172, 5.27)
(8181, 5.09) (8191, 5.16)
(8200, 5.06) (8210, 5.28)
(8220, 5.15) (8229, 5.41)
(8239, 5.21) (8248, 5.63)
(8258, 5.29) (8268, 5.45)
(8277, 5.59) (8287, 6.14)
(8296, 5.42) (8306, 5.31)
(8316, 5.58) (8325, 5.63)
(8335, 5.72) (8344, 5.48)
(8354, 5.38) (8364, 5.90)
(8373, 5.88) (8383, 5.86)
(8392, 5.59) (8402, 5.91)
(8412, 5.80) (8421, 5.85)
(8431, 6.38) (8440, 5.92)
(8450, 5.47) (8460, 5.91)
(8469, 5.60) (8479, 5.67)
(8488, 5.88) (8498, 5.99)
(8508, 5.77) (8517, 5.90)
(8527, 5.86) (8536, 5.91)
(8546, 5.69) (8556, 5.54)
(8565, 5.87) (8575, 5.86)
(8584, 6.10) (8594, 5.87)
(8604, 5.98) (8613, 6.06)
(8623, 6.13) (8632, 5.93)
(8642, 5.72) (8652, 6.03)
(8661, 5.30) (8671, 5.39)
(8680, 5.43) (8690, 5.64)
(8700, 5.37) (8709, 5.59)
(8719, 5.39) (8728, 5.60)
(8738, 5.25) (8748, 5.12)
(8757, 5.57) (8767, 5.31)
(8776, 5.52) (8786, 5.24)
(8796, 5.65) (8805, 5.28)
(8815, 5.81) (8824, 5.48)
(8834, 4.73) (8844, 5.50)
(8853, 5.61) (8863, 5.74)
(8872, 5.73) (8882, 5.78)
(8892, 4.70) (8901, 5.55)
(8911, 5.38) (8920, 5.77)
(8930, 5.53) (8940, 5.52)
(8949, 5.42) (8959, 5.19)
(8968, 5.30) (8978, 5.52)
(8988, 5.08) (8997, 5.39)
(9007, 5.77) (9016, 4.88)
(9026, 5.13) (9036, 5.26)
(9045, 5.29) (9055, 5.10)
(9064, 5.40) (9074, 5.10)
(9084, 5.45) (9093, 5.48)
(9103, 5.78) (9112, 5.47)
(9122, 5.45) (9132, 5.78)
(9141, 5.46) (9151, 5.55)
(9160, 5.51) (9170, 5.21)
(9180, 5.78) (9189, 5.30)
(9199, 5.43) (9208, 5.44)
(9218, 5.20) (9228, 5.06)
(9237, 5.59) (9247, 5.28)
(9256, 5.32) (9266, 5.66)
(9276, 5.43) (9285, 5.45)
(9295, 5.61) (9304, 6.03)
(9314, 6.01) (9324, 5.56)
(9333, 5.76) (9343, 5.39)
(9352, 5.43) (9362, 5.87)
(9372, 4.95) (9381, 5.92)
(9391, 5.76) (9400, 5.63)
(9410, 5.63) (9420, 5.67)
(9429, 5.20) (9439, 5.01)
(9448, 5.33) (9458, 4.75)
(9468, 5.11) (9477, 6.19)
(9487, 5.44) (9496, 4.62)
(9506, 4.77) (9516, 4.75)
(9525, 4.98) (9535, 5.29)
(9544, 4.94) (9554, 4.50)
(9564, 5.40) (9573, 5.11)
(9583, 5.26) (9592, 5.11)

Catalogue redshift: 0.14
